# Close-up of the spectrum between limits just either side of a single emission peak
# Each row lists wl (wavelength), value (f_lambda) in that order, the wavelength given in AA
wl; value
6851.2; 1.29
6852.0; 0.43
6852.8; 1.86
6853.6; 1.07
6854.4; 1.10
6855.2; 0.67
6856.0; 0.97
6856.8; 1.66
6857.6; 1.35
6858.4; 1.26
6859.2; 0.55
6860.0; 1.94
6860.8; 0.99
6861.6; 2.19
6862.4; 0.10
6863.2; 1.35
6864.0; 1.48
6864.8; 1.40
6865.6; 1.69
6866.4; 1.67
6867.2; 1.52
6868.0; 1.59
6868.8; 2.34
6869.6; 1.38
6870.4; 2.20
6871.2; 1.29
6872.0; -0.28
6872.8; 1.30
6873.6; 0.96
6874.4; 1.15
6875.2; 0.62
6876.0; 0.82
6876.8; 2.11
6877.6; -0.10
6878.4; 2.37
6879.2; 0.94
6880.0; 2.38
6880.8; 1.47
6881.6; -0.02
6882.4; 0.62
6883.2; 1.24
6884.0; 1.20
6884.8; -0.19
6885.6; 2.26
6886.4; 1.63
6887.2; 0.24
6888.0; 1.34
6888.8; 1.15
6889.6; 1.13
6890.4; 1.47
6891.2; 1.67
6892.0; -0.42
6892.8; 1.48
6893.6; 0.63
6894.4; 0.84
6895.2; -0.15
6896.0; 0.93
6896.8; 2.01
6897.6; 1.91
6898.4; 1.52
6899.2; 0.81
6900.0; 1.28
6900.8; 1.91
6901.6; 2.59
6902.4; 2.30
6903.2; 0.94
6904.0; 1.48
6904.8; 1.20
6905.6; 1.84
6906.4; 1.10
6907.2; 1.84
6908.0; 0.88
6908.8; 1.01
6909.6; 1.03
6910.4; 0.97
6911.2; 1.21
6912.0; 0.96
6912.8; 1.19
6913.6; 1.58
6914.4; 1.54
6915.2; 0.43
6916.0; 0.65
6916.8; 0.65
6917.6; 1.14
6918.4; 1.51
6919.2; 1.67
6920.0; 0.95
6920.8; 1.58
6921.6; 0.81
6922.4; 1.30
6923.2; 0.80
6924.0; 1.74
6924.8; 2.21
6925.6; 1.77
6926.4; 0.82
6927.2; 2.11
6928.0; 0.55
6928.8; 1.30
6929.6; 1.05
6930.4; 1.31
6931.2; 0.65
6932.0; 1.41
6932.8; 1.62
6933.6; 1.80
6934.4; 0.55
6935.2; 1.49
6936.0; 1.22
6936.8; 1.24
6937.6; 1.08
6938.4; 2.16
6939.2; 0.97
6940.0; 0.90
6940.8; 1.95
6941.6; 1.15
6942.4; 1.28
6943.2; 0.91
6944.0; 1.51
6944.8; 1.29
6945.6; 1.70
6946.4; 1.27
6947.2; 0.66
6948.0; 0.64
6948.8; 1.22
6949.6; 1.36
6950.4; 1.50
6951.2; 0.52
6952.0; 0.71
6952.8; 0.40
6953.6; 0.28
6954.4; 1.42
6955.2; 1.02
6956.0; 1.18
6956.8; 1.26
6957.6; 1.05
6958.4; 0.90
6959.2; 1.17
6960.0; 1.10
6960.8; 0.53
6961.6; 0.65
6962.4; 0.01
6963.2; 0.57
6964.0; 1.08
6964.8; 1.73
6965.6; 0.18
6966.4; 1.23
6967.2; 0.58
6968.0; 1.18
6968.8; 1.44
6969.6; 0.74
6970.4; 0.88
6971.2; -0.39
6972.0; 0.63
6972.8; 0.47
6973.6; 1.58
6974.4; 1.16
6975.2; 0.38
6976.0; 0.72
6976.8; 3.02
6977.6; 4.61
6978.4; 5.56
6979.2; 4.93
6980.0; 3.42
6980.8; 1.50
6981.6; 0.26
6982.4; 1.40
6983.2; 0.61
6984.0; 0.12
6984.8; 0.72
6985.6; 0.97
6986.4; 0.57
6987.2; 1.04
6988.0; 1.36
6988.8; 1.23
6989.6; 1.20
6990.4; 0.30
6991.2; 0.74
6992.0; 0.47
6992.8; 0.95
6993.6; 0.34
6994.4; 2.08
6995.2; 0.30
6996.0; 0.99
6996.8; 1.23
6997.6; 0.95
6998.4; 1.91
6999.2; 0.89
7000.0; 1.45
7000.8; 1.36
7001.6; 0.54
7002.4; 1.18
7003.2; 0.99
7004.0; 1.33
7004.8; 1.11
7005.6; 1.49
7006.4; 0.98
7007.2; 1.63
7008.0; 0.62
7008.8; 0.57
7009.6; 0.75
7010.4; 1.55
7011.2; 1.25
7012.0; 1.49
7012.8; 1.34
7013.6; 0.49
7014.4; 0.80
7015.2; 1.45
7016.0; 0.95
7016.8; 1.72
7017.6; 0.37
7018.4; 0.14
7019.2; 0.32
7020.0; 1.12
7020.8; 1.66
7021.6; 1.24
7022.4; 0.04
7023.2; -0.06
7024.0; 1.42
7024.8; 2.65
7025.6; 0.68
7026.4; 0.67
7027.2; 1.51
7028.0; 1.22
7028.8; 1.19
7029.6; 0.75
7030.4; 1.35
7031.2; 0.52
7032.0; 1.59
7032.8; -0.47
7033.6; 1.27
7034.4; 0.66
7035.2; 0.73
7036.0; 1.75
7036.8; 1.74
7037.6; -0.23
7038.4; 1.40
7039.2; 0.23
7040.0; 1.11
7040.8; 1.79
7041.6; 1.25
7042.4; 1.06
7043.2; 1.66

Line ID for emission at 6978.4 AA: H-beta 4861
